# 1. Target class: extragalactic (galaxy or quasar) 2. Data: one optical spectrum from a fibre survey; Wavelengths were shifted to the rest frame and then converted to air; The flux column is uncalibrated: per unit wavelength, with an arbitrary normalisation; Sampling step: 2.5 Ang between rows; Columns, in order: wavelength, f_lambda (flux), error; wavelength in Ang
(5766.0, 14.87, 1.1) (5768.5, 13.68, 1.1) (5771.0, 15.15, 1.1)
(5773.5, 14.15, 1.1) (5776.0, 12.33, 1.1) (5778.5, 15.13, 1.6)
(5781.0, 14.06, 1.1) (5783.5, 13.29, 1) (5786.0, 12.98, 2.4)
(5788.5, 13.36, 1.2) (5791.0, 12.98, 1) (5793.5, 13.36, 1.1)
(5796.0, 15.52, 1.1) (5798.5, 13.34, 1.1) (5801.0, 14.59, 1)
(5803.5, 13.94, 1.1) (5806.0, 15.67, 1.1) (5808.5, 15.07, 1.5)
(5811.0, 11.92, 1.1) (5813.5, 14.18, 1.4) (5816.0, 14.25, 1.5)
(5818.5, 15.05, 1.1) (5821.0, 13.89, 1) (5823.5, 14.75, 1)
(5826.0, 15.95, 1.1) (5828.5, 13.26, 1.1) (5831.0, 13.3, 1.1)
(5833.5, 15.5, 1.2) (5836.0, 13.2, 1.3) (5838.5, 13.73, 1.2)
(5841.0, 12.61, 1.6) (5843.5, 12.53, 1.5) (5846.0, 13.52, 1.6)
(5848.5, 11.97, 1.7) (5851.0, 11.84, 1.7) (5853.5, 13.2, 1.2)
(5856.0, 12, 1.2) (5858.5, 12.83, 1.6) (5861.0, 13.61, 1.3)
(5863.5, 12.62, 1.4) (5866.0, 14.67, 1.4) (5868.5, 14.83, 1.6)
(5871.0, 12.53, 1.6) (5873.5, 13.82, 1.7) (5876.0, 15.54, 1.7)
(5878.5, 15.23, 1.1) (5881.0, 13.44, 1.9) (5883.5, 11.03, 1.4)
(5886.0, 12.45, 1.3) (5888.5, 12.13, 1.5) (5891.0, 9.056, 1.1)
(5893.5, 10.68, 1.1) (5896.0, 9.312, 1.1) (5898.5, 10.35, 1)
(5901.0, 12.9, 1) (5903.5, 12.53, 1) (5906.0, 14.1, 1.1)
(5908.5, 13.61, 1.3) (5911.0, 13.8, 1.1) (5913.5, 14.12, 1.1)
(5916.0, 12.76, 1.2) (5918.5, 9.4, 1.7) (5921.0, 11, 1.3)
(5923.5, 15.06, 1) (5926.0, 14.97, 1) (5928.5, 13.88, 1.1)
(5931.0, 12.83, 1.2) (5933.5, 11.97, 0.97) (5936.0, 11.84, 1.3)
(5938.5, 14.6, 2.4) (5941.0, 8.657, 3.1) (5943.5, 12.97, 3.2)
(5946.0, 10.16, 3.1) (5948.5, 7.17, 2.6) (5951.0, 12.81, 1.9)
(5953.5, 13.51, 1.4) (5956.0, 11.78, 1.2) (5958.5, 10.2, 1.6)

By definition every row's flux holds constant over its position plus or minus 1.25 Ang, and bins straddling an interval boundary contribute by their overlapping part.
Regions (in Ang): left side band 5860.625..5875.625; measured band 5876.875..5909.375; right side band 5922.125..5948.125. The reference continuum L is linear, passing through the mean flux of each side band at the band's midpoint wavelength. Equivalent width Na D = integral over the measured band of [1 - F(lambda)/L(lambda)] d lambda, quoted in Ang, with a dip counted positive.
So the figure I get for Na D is 2.99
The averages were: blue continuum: 13.8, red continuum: 12.5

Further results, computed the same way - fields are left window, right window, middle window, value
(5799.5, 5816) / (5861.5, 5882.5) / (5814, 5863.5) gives 2.2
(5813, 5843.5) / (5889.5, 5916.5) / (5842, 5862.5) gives 1.1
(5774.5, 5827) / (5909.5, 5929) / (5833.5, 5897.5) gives 3.6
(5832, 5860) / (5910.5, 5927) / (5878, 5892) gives 0.9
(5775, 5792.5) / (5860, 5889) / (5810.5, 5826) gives -0.9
